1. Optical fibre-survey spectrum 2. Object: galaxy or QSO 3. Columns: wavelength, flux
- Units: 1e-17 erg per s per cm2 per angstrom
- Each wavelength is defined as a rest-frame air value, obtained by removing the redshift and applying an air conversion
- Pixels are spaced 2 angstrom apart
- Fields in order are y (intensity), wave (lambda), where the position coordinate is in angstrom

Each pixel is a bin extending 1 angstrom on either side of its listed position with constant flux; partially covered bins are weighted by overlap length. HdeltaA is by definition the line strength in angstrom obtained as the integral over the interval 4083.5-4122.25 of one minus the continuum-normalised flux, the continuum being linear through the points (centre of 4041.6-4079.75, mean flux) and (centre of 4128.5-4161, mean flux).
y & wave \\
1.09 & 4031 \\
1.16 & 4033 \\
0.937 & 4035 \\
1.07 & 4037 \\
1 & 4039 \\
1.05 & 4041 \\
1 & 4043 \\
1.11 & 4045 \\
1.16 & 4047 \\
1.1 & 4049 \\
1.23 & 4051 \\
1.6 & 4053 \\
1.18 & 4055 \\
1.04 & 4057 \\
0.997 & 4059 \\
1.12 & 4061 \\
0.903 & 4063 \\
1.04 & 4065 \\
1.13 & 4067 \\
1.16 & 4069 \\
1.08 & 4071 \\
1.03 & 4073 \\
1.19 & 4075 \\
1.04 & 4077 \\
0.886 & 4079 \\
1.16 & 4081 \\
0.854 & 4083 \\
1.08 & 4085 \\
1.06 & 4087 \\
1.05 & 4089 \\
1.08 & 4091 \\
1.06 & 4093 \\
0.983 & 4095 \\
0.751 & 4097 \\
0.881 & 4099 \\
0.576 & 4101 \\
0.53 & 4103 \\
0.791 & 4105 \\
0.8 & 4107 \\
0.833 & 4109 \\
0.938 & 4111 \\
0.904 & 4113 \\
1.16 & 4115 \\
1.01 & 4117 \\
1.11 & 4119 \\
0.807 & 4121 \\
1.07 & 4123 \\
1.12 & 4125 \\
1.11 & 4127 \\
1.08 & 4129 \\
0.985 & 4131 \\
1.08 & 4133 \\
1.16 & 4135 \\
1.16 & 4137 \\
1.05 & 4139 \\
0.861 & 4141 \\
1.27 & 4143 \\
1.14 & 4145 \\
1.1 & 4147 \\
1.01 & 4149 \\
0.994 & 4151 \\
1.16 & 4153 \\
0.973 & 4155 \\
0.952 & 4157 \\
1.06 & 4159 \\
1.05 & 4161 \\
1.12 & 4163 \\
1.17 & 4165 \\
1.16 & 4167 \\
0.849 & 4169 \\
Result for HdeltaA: 6.03 angstrom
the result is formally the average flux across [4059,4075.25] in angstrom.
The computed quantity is 1.07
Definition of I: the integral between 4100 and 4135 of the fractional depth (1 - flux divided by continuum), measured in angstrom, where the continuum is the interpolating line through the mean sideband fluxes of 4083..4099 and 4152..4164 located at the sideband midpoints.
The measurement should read 2.6 angstrom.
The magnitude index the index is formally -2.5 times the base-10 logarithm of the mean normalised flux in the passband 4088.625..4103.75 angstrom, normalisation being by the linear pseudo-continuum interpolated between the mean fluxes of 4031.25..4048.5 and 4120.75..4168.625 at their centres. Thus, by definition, 0.23 mag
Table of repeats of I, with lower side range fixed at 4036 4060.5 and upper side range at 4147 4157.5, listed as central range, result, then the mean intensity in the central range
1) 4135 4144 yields -0.45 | 1.09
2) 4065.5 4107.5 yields 4.98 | 0.963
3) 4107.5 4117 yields 0.99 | 0.956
